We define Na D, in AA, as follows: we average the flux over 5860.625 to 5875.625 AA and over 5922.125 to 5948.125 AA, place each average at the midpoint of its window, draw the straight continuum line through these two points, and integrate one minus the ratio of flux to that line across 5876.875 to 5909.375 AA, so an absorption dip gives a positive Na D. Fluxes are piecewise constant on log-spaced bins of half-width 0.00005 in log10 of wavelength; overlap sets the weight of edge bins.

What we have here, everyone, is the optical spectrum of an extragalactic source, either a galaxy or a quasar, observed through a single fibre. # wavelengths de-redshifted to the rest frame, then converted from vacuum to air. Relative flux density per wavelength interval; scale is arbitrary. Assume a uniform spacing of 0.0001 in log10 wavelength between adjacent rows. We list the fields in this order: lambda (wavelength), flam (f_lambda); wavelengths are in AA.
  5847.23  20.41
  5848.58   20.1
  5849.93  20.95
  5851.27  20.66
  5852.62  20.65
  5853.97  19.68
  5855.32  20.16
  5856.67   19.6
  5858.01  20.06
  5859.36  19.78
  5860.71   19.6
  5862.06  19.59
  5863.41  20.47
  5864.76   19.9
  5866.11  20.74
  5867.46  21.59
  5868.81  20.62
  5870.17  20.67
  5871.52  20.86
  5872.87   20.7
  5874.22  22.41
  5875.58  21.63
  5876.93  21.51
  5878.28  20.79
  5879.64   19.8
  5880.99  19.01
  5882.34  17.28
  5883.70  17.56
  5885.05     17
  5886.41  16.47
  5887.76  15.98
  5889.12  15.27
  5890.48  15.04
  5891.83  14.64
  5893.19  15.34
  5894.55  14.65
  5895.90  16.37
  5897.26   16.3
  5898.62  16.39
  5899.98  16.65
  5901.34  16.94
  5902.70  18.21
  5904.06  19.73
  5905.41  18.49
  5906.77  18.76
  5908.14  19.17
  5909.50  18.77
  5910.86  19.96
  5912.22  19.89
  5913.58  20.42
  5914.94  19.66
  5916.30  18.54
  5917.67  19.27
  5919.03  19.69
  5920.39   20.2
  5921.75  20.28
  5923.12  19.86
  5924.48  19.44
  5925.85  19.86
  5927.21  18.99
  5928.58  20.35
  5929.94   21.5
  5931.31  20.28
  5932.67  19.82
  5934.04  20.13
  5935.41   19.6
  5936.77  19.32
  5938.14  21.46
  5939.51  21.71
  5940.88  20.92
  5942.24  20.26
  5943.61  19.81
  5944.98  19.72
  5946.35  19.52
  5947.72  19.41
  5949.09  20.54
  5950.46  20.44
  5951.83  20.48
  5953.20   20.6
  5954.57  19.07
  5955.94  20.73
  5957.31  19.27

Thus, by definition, 5.0 AA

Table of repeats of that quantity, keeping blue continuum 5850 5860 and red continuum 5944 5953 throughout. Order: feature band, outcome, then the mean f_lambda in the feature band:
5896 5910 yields 1.6 AA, 17.9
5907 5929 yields 0.5 AA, 19.6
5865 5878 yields -0.6 AA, 21.1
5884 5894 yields 2.2 AA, 15.7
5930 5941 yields -0.2 AA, 20.4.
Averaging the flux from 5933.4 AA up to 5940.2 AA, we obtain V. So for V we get 20.4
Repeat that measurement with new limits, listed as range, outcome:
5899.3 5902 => 16.8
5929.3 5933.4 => 20.5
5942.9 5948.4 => 19.6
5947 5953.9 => 20.3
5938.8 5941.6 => 21.3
